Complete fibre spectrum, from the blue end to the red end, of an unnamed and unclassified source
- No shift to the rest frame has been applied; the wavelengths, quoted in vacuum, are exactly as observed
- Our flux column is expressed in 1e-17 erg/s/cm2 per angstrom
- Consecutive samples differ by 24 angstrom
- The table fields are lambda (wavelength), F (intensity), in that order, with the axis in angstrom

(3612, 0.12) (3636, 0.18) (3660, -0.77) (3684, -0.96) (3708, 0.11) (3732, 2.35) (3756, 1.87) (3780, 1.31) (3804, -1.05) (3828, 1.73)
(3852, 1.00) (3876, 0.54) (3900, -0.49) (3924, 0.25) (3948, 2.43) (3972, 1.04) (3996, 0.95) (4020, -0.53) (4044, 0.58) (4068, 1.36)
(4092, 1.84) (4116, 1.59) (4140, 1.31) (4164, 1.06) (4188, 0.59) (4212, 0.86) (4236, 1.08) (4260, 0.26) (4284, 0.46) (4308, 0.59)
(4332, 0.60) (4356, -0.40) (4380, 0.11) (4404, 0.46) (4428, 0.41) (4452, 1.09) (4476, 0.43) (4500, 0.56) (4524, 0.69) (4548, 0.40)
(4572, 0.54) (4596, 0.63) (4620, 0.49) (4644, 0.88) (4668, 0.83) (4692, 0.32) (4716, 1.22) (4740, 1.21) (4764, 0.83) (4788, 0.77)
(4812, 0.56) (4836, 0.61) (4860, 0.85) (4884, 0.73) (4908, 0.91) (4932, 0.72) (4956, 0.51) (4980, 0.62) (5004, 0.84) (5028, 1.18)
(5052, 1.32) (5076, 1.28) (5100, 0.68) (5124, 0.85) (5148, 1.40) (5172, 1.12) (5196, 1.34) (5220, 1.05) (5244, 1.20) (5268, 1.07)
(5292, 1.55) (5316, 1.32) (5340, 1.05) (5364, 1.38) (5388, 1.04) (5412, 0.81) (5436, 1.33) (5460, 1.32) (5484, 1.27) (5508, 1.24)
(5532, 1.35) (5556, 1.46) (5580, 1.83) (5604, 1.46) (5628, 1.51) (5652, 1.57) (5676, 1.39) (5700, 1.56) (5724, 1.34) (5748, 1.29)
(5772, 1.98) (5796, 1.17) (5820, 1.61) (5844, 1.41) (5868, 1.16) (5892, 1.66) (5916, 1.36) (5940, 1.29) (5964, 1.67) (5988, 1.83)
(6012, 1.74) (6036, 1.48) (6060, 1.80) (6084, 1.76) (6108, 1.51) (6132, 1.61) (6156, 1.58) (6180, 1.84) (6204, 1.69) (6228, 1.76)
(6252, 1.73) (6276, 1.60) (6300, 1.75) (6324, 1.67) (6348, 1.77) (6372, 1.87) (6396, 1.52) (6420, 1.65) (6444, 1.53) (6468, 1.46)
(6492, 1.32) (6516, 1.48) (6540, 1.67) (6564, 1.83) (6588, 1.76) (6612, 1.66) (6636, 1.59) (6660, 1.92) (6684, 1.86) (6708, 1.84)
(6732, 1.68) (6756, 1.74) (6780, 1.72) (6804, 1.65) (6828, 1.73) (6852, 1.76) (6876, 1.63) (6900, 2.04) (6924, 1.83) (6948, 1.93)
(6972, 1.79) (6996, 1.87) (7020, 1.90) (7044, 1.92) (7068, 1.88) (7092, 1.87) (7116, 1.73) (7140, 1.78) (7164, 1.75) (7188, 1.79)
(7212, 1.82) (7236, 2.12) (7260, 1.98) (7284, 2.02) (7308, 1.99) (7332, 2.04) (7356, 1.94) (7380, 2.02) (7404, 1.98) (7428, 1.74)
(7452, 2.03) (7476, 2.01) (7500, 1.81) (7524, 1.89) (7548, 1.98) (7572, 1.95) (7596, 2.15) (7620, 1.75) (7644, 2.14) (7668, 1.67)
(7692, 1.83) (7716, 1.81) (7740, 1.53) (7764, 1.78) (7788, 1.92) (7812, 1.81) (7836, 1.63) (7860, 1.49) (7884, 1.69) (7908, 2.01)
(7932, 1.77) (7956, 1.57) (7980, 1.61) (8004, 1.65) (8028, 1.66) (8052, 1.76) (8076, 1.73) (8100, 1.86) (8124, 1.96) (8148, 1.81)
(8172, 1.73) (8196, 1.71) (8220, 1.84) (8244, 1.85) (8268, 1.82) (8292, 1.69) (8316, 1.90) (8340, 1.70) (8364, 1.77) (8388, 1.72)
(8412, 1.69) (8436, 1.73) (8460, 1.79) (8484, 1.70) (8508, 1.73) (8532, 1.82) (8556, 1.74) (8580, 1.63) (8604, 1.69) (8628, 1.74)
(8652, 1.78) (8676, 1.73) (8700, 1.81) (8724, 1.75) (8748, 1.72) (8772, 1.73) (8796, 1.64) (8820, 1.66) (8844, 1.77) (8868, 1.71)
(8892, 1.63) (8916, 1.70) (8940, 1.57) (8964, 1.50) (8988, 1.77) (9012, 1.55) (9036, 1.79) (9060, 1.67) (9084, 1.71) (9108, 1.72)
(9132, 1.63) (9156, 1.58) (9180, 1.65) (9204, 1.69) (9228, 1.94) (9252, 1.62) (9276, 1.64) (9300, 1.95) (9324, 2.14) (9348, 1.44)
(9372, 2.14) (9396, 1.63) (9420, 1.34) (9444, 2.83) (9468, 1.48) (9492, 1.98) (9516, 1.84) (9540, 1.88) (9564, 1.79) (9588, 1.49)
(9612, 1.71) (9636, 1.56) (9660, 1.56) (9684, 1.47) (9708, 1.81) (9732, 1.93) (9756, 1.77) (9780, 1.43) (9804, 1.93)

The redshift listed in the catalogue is 0.258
